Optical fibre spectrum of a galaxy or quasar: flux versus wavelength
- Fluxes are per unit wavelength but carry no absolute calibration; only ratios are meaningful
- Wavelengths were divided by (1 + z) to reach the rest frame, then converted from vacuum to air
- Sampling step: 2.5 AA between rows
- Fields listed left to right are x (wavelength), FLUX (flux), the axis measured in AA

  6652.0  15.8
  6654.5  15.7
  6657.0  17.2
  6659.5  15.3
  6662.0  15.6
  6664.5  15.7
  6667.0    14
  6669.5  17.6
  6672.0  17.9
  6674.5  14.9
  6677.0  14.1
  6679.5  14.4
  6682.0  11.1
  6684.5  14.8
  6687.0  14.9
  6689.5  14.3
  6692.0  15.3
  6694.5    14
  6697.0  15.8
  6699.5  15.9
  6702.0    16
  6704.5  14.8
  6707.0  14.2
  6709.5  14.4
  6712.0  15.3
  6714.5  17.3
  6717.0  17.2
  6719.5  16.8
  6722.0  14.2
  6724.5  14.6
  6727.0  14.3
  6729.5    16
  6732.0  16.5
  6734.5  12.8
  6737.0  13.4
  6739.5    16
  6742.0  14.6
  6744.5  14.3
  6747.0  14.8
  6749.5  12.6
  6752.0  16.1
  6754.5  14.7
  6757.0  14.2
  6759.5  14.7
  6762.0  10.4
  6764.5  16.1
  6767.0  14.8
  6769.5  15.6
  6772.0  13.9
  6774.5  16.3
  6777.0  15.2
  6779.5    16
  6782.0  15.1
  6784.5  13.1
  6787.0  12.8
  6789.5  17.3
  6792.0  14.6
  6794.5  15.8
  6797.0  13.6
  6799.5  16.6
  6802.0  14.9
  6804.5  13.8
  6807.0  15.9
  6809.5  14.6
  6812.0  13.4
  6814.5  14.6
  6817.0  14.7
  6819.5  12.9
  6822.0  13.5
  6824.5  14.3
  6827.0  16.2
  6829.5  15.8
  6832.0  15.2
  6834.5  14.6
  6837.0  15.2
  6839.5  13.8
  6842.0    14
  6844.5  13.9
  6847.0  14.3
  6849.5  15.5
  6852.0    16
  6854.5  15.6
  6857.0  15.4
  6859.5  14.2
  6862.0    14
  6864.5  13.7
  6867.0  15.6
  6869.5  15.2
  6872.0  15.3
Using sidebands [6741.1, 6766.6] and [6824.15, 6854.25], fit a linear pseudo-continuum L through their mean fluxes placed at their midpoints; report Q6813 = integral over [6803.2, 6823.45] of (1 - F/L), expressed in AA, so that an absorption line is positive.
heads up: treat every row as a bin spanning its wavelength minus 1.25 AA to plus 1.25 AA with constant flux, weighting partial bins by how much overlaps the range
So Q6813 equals 0.76 AA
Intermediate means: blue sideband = 14.3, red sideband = 14.9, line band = 14.2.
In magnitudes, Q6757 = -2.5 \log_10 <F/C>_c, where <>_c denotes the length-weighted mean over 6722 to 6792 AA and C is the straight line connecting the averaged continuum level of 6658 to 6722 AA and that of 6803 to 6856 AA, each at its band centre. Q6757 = 0.02 mag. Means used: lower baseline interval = 15.3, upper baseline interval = 14.7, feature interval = 14.7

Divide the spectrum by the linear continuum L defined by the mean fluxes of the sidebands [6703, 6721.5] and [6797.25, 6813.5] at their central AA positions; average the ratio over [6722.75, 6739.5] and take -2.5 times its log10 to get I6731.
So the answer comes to 0.06 mag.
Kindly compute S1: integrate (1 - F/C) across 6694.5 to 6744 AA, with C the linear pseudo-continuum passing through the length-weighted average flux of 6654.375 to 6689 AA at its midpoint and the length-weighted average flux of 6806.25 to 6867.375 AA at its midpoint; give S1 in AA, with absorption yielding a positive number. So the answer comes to -0.6 AA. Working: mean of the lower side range 15.2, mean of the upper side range 14.7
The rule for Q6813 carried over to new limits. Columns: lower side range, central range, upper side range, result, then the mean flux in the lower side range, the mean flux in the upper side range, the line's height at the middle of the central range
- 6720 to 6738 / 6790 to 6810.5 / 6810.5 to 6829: -1.0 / 14.7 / 14.3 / 14.4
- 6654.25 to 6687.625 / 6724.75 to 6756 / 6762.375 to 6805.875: 0.8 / 15.2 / 14.9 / 15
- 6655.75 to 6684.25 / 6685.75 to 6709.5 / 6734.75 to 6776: 0.0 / 15.2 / 14.5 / 15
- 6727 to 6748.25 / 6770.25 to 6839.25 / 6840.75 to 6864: -0.3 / 14.8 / 14.7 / 14.7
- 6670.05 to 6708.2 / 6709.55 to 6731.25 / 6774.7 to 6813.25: -1.1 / 14.9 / 14.9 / 14.9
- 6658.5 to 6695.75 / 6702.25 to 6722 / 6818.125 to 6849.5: -1.1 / 14.9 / 14.5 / 14.8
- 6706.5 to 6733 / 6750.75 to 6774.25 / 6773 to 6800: 1.0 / 15.6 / 15.1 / 15.2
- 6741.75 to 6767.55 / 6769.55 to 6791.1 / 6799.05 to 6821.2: -0.9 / 14.3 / 14.5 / 14.4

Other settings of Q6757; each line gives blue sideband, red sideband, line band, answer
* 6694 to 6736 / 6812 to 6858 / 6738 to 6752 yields 0.04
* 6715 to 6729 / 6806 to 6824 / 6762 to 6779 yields -0.01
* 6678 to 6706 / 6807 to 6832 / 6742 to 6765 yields 0.03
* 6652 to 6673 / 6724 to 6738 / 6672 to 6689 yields 0.10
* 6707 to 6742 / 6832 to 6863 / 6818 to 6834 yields 0.01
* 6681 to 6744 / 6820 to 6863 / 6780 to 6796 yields 0.00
